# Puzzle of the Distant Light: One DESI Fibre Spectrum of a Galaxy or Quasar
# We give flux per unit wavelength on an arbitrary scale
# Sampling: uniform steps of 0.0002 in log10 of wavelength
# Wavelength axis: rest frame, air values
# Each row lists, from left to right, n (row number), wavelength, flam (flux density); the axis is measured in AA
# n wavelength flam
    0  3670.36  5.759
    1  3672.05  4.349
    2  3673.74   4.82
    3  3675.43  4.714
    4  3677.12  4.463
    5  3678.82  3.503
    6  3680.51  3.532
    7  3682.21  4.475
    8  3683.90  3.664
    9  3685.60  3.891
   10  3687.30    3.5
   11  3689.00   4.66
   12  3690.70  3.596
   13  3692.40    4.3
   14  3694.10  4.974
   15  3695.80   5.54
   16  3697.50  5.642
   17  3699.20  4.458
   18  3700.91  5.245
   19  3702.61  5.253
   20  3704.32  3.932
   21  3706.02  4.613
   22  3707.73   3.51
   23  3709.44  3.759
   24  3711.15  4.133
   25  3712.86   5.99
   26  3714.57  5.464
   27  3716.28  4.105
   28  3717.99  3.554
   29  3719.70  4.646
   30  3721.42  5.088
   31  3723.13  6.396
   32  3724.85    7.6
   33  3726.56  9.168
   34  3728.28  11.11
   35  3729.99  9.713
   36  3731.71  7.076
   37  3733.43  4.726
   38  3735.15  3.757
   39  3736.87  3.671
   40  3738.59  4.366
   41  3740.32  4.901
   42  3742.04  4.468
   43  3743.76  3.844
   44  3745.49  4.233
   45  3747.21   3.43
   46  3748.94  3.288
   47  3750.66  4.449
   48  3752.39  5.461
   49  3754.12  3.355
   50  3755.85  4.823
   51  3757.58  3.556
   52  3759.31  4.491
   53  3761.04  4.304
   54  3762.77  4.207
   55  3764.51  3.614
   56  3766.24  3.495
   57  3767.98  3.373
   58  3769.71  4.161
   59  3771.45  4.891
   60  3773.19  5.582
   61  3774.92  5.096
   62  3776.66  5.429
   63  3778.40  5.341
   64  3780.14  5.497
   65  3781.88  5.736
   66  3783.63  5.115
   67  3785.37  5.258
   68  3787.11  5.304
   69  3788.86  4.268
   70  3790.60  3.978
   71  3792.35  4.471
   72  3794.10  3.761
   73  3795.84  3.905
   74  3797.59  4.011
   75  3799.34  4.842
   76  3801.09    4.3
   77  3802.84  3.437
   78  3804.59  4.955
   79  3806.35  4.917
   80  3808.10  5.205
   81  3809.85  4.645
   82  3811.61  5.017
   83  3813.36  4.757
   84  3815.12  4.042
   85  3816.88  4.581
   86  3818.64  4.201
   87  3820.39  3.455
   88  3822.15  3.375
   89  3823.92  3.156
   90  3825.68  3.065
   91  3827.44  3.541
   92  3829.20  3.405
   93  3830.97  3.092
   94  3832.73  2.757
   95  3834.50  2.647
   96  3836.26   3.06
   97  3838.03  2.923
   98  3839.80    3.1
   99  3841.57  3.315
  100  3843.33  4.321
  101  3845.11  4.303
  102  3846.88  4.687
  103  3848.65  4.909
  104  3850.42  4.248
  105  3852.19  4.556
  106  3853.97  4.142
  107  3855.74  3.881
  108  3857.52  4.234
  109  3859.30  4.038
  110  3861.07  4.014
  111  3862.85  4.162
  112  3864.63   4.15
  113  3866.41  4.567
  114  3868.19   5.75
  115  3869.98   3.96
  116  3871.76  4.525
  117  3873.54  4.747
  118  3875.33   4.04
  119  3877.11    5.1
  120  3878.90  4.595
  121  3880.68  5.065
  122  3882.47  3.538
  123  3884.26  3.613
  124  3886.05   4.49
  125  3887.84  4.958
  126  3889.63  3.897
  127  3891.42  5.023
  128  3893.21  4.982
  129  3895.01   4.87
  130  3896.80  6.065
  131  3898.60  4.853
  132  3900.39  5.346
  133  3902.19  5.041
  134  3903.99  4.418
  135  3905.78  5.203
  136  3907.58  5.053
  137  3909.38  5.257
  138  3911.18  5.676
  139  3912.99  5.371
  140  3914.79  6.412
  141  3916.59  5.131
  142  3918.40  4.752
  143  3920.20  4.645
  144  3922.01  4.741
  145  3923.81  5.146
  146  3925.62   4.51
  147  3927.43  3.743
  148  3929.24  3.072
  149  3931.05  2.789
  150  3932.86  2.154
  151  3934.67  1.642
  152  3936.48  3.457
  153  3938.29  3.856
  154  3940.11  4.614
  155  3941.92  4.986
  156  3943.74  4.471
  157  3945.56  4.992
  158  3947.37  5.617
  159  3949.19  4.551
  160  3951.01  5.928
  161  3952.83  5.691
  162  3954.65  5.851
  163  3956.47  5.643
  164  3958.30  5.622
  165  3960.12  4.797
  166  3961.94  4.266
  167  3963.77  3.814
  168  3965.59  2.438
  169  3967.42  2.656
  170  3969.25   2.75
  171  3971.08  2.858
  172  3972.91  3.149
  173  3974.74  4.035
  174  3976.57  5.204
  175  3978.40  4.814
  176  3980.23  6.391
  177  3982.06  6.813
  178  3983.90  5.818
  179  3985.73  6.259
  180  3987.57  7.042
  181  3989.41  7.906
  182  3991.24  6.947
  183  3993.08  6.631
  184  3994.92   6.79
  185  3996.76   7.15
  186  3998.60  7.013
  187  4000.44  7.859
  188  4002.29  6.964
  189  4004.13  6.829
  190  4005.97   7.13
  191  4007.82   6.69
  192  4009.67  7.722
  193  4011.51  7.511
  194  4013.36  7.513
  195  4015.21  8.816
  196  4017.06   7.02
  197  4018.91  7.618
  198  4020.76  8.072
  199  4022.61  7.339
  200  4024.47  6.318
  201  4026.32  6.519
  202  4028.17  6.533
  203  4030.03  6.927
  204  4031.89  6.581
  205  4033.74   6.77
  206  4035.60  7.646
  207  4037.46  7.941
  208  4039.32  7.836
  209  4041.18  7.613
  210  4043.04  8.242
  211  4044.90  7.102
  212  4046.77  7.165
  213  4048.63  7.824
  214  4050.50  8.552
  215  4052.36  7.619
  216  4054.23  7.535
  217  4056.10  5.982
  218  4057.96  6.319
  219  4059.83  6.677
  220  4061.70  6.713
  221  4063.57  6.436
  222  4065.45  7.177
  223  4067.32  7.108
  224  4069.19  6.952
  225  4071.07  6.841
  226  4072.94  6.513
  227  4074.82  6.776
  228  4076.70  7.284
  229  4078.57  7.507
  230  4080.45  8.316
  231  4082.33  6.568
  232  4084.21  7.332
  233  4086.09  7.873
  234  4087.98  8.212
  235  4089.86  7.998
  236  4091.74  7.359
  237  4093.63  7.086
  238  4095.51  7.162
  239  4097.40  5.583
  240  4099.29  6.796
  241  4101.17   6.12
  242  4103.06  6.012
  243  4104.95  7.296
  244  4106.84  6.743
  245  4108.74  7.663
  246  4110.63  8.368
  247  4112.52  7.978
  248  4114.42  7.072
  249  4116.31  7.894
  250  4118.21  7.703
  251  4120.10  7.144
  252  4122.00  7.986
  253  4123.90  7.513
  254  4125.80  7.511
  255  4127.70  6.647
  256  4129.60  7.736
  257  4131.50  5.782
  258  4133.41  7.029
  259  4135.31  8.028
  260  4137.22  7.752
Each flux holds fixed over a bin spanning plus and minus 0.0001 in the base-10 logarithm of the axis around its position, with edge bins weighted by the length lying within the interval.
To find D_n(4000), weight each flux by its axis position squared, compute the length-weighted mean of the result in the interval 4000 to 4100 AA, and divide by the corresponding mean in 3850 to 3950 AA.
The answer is 1.73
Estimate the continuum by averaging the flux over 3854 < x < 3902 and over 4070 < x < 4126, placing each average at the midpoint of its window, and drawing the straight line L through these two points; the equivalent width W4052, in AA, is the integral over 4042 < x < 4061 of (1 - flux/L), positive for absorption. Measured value -1.7 AA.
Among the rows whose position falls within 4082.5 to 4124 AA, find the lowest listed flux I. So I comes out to 5.583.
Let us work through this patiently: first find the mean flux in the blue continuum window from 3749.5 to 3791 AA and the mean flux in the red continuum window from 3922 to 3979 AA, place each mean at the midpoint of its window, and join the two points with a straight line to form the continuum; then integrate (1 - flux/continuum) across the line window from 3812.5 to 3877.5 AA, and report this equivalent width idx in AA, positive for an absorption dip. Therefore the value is 6.8 AA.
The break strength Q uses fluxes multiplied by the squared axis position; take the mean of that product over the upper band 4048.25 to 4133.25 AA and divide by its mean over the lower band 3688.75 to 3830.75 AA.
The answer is 1.8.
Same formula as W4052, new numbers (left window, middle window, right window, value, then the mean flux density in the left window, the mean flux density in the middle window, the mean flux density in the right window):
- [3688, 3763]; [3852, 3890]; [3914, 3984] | 2.12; 4.98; 4.37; 4.44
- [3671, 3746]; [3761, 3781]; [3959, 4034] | 2.44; 4.97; 4.59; 6.15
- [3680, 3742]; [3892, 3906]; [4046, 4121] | 2.43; 5.11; 5.09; 7.18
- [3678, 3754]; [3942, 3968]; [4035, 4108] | 6.69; 4.91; 4.77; 7.17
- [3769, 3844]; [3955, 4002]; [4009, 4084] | 7.32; 4.23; 5.42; 7.24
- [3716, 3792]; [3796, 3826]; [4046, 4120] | 6.29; 5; 4.25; 7.18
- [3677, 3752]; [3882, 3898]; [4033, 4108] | 3.69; 4.91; 4.64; 7.17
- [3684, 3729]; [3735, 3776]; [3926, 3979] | 5.85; 5.12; 4.22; 4.12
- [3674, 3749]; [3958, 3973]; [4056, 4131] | 6.72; 4.93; 3.54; 7.16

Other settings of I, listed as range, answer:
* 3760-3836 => 2.647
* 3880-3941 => 1.642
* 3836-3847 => 2.923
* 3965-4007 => 2.438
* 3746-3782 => 3.288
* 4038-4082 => 5.982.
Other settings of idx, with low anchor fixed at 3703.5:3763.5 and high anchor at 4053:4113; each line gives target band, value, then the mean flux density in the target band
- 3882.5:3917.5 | 5.81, 5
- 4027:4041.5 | -0.90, 7.2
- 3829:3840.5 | 5.40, 2.97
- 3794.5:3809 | 2.64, 4.43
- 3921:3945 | 9.23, 3.8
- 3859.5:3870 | 2.42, 4.45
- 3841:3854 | 3.06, 4.35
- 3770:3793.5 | 1.12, 5.03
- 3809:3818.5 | 1.56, 4.57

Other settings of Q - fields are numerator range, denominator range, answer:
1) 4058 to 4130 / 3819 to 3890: 2.03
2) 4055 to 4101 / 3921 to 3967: 1.73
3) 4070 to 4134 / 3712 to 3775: 1.73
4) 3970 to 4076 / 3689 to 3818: 1.63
